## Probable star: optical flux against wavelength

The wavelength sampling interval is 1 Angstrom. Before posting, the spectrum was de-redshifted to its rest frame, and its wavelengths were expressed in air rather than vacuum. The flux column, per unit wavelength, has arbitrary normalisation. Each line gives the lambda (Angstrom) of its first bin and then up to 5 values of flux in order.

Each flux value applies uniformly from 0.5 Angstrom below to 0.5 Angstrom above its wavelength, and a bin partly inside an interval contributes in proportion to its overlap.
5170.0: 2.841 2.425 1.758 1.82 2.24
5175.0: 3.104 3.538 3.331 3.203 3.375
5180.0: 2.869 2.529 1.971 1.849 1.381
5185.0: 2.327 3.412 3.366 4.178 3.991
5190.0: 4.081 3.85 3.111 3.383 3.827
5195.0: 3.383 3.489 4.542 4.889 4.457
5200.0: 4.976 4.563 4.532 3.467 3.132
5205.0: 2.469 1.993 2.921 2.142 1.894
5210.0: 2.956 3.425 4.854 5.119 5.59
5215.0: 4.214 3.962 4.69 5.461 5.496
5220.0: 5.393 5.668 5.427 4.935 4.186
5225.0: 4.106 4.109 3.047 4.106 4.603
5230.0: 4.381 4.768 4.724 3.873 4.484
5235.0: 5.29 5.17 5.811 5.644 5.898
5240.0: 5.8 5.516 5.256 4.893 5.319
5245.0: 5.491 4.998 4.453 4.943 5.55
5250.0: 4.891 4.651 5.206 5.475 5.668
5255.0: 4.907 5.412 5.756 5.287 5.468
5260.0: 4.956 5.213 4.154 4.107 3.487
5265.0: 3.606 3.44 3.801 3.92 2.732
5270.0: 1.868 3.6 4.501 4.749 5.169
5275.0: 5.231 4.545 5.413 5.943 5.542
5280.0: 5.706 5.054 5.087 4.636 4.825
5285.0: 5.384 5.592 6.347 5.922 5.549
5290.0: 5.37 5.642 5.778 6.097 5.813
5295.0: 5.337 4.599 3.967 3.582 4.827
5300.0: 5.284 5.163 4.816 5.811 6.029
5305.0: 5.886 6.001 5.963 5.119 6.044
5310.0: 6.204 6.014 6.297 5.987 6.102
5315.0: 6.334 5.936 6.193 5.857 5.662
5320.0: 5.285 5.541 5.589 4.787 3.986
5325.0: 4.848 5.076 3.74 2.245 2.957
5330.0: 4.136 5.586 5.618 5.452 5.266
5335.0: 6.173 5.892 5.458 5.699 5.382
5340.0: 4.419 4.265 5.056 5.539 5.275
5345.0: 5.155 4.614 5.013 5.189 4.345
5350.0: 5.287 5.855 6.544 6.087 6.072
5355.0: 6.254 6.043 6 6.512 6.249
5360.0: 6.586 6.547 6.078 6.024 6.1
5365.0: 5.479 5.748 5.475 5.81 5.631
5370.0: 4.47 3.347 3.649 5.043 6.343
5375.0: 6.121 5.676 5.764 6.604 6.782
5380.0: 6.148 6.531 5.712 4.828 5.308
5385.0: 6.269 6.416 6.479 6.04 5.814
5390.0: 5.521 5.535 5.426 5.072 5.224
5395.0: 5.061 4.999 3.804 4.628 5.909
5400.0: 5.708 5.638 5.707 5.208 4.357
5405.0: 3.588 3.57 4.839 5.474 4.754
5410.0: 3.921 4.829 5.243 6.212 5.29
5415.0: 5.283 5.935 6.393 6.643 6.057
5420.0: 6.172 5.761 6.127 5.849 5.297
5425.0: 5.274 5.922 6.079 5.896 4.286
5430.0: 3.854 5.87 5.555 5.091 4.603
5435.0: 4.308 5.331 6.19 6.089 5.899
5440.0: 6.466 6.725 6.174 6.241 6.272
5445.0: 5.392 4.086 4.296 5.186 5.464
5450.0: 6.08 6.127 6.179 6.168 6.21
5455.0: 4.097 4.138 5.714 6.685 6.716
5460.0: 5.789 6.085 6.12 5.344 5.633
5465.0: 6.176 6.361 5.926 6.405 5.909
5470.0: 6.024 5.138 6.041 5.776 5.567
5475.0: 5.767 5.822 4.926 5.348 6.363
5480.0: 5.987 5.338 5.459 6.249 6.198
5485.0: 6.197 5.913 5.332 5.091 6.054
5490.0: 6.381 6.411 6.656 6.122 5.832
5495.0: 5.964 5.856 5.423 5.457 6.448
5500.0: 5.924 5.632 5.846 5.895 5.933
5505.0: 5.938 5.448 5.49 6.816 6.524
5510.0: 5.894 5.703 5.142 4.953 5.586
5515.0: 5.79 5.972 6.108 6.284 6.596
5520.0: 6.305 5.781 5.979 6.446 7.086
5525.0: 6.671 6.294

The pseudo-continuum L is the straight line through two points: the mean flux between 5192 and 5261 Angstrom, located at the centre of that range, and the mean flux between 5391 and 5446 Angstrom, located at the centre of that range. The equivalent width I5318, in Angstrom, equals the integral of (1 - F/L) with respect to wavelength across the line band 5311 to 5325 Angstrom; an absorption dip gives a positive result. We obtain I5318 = -1.93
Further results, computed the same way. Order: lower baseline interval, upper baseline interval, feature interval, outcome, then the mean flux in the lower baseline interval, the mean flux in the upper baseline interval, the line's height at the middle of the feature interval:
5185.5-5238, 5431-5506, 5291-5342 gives -4.9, 4.17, 5.78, 4.82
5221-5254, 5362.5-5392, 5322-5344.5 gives 2.4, 4.93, 5.67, 5.44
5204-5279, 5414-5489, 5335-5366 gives -2.9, 4.57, 5.71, 5.16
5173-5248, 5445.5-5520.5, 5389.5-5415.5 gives 1.3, 4.06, 5.81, 5.29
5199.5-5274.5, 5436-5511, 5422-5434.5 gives 0.6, 4.5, 5.84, 5.59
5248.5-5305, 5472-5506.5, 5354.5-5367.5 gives -1.9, 4.95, 5.84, 5.3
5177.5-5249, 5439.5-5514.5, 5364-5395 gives -2.4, 4.15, 5.81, 5.2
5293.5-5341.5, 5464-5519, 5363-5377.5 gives 0.2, 5.25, 5.87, 5.44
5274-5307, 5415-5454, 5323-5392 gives 0.6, 5.34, 5.67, 5.49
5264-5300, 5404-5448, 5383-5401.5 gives -0.7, 4.82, 5.41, 5.27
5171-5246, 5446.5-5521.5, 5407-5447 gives -0.6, 3.98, 5.83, 5.45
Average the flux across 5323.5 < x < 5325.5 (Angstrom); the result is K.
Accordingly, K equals 4.42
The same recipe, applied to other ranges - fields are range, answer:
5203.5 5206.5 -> 2.53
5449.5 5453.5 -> 6.14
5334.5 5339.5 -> 5.72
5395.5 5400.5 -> 5.01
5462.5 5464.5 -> 5.49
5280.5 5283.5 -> 4.93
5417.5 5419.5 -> 6.35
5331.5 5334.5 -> 5.45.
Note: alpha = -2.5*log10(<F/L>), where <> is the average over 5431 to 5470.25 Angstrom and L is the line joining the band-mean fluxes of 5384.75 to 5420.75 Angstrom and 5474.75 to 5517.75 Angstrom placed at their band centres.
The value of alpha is -0.022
